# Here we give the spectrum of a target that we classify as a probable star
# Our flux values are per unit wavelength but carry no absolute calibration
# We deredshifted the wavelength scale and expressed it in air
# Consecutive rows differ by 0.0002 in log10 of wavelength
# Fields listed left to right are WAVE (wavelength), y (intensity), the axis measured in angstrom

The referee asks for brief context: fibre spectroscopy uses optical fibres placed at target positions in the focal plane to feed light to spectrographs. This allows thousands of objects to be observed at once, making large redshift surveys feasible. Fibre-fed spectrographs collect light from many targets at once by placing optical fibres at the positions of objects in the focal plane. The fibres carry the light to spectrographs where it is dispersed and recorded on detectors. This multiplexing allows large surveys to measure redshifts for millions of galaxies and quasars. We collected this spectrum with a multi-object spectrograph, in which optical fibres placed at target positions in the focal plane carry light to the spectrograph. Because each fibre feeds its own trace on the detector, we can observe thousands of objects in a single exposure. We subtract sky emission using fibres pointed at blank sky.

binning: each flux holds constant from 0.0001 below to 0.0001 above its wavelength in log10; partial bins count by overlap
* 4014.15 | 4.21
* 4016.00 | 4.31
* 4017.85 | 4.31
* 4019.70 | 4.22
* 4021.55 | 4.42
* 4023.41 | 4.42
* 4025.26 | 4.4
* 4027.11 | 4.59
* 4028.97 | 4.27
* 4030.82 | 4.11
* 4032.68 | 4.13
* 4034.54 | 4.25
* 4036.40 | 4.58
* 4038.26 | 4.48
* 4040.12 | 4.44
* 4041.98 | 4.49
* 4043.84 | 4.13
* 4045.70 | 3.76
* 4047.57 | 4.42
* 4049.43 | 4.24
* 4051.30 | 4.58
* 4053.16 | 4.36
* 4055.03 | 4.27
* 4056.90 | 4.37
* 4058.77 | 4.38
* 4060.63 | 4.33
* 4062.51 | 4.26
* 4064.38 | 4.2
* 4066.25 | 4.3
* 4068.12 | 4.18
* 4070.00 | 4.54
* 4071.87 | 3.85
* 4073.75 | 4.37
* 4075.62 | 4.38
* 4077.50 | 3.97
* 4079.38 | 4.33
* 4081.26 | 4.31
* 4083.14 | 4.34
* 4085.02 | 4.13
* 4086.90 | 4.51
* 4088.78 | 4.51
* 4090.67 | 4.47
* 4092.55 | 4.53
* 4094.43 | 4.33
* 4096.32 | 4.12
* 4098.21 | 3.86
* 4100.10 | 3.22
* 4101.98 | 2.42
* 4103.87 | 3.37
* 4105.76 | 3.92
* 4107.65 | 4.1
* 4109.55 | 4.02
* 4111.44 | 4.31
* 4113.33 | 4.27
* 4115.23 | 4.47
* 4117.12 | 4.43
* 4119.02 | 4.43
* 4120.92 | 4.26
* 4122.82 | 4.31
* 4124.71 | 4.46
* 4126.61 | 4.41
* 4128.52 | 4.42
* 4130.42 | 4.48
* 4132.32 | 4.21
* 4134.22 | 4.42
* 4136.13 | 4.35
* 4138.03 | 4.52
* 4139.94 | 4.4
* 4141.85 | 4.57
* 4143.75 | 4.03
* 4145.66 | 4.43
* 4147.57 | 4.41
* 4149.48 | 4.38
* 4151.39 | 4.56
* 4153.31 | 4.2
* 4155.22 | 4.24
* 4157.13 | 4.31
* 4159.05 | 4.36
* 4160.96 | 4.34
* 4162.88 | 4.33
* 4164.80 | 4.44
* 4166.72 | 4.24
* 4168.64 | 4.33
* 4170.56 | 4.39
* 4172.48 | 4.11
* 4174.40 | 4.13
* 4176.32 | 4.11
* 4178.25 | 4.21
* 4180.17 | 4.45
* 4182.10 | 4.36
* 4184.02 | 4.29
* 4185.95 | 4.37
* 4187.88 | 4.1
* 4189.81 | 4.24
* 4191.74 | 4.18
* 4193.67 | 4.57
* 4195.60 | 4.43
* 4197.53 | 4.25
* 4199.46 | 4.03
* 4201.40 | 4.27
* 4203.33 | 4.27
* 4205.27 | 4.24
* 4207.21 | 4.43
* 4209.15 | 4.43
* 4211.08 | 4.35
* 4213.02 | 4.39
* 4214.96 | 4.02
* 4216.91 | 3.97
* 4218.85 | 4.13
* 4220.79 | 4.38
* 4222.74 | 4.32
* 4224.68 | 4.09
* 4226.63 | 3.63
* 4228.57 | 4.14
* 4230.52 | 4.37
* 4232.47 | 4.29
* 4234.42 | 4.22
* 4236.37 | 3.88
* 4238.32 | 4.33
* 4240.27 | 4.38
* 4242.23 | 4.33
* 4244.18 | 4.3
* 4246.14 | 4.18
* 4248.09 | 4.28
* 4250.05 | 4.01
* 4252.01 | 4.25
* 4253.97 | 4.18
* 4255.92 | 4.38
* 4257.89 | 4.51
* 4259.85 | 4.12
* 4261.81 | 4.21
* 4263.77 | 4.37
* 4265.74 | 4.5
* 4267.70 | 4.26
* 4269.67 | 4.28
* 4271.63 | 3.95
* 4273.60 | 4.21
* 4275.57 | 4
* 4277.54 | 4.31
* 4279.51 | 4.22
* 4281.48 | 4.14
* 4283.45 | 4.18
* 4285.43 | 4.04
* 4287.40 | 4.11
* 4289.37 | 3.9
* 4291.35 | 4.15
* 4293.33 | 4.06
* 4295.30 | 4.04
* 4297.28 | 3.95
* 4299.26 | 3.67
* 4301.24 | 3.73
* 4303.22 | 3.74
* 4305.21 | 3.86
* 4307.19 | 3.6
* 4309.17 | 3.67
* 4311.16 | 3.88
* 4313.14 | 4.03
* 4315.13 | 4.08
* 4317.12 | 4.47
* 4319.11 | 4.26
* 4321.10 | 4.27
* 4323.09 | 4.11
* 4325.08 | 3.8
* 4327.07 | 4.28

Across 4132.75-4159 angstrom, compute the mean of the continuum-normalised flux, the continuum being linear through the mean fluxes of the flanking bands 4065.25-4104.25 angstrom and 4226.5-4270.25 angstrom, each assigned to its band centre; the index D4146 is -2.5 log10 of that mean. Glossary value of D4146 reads -0.05 mag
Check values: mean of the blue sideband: 4.11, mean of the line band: 4.37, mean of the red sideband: 4.25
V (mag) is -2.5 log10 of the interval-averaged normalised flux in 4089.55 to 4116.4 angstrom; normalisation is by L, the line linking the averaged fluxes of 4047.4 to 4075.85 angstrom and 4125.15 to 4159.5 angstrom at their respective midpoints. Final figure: 0.10 mag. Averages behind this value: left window 4.31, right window 4.37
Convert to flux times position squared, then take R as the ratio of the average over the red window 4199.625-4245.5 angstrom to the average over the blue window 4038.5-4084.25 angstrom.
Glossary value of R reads 1.1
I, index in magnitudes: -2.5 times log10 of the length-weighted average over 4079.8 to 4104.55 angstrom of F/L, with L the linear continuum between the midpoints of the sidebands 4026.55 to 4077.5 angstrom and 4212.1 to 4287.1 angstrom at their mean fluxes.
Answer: 0.07 mag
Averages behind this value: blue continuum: 4.3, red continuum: 4.2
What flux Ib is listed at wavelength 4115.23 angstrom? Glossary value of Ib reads 4.47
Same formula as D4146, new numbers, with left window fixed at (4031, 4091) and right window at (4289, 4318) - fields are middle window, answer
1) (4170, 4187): -0.038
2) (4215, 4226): -0.025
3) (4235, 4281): -0.064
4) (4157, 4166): -0.054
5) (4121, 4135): -0.046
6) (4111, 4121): -0.039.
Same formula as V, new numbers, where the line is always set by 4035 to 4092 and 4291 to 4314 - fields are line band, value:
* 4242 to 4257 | -0.07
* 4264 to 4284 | -0.08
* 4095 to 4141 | 0.02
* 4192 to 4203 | -0.06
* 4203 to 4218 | -0.06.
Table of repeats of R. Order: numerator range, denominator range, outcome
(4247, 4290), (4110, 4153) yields 1.02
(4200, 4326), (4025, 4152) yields 1.06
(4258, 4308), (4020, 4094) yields 1.05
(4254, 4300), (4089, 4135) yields 1.09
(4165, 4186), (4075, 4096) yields 1.03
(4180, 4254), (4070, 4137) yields 1.07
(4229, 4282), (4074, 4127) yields 1.10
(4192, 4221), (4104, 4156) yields 1.03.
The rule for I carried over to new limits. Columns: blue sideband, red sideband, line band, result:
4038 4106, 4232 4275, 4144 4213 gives -0.02 mag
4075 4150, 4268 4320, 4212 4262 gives -0.03 mag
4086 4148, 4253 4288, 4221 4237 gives 0.02 mag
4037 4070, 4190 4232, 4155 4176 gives -0.01 mag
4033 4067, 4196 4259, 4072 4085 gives 0.02 mag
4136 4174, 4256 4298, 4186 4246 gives 0.01 mag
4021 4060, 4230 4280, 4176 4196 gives -0.01 mag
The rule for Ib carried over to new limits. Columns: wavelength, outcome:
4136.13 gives 4.35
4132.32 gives 4.21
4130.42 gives 4.48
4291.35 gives 4.15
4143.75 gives 4.03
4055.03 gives 4.27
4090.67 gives 4.47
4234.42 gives 4.22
